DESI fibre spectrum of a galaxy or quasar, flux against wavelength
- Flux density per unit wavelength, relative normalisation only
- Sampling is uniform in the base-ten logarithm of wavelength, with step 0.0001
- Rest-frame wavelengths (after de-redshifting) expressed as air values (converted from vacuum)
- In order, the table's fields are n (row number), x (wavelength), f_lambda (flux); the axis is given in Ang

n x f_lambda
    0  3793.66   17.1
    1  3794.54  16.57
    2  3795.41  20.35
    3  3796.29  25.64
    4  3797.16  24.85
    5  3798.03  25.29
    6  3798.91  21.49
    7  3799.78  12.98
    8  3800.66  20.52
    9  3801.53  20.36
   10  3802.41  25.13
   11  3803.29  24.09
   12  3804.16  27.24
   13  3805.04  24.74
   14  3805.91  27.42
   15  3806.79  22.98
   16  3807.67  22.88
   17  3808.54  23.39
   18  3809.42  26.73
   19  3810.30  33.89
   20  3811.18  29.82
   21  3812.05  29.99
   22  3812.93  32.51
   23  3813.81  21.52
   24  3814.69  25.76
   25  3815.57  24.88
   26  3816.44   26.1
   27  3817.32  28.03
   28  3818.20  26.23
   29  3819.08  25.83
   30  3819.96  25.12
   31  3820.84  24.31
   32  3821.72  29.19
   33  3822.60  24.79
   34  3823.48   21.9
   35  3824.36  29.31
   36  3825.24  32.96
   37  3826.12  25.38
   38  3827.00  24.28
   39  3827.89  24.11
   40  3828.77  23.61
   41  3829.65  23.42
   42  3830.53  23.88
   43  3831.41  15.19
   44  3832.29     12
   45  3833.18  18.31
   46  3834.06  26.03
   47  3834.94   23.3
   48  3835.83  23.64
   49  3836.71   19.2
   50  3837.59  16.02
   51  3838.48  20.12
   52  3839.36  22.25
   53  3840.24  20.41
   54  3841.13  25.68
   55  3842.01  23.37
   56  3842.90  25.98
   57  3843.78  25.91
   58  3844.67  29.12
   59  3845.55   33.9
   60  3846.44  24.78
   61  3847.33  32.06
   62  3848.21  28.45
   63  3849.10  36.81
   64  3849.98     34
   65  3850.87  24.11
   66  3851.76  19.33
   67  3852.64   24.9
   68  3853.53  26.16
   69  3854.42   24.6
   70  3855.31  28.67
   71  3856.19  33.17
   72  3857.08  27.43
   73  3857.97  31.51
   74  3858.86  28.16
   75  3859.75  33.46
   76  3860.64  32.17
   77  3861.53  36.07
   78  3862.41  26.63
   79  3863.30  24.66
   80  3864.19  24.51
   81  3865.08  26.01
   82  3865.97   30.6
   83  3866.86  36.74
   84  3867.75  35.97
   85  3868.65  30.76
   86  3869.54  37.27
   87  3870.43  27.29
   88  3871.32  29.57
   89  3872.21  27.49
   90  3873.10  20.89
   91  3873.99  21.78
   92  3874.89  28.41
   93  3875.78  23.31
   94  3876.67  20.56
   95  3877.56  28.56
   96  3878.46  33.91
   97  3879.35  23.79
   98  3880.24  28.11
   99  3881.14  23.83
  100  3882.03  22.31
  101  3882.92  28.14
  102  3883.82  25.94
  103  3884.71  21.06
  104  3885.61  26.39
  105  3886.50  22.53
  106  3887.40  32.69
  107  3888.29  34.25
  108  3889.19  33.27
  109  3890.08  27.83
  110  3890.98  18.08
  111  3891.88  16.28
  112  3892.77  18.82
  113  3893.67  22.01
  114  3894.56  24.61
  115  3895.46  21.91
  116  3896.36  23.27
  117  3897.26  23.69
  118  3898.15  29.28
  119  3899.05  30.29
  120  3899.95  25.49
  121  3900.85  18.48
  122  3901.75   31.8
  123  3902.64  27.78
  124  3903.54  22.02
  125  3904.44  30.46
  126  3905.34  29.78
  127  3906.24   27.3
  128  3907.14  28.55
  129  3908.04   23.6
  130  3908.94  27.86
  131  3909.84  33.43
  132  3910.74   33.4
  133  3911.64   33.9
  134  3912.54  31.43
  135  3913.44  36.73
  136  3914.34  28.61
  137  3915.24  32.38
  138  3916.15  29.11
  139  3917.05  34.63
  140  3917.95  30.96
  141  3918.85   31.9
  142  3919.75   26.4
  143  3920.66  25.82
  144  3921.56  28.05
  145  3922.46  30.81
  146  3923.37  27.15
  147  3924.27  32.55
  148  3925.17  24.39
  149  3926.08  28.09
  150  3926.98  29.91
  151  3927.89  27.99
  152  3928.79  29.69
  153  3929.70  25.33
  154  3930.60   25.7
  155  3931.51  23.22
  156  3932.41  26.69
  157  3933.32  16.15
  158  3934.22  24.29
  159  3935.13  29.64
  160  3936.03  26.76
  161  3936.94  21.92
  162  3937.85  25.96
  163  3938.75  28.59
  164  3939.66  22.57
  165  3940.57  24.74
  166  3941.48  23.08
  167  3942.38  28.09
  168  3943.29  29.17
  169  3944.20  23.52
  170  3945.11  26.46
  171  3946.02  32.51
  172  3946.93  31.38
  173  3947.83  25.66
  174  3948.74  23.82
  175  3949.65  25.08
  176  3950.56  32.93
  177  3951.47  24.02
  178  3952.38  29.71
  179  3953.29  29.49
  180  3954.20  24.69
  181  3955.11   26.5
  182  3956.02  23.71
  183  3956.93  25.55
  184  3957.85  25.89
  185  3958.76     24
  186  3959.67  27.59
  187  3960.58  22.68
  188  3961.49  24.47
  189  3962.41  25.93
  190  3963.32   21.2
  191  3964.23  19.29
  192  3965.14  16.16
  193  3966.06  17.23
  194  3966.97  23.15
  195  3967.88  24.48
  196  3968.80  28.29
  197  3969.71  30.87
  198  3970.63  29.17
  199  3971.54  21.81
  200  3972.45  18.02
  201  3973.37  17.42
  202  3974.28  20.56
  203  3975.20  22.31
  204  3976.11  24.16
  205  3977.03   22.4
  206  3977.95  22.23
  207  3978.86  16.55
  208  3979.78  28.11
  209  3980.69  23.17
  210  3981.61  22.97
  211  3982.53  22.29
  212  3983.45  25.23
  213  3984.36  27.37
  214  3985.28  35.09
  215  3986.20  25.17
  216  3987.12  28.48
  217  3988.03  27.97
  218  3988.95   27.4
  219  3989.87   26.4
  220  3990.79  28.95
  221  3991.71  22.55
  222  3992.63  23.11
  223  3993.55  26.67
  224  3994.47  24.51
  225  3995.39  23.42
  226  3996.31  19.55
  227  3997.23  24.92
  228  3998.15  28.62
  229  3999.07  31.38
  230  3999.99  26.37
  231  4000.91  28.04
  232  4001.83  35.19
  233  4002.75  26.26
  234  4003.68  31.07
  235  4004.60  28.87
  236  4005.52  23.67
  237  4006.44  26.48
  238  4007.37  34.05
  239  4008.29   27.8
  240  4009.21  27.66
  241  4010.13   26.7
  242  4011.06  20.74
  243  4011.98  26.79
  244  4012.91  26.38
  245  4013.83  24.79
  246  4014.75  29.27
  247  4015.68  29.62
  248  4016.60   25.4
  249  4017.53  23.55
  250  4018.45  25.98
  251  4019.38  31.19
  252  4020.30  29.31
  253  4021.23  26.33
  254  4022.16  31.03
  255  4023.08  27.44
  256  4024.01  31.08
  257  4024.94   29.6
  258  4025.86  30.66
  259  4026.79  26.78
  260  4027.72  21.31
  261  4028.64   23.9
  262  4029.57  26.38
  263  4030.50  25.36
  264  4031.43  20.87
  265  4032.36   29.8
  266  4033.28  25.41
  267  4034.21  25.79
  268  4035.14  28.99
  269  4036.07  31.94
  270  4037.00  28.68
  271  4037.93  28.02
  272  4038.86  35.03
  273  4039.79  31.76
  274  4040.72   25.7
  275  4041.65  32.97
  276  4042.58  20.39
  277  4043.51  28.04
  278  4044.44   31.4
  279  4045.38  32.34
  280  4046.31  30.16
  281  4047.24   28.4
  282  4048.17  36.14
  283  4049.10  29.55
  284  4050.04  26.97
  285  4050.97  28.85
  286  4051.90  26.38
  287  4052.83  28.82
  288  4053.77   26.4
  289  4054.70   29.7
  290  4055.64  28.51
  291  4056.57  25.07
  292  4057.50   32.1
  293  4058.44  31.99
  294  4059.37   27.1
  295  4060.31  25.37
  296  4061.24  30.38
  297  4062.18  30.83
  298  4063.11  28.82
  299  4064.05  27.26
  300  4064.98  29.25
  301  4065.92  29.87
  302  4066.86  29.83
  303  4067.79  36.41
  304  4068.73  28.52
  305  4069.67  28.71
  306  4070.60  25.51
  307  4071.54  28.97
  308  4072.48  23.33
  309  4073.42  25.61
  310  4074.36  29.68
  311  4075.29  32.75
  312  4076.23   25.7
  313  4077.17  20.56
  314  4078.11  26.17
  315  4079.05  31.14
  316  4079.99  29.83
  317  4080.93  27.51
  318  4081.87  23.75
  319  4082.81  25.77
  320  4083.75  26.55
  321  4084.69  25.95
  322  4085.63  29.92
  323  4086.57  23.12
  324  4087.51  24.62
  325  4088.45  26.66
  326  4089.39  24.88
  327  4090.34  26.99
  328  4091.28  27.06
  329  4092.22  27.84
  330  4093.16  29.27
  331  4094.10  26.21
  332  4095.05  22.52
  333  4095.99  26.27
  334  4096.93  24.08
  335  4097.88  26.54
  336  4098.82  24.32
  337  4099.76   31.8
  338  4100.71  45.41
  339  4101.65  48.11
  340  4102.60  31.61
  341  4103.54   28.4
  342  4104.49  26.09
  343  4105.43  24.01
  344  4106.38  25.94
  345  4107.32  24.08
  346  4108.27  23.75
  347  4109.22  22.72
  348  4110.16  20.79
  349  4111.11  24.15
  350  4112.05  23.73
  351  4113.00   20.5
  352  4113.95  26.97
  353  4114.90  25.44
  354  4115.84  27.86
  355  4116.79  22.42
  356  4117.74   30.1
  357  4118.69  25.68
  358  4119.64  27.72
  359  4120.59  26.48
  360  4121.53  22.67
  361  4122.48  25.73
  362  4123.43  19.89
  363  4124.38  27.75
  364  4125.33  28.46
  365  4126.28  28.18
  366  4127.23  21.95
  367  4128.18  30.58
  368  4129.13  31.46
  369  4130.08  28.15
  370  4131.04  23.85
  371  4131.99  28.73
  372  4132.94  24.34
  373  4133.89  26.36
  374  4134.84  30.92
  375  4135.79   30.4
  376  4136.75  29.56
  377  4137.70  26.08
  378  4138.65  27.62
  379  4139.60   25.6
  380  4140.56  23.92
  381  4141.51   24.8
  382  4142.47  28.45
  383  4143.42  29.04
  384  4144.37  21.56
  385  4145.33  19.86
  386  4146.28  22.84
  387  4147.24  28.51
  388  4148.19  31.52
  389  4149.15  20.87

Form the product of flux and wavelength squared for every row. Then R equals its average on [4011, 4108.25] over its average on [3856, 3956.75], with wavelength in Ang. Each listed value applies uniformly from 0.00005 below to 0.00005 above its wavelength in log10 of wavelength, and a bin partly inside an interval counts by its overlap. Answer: 1.10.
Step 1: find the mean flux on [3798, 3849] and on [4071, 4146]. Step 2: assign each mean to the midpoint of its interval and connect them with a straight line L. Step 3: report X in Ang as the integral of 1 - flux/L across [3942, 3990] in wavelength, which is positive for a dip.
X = 1.26 Ang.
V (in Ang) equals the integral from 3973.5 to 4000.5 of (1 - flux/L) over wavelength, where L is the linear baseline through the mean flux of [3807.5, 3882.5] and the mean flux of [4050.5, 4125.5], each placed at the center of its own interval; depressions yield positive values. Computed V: 1.97 Ang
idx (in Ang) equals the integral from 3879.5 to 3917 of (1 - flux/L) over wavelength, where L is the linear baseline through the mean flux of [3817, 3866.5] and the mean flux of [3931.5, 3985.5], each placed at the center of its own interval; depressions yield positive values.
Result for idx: -2.5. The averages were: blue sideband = 25.9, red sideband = 24.7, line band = 27.1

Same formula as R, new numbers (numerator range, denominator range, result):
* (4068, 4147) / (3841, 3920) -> 1.08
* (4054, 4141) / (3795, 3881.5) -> 1.20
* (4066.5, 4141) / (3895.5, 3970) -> 1.10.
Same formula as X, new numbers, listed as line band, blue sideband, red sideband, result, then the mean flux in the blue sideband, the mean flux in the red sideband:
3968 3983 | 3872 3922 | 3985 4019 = 2.1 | 27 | 27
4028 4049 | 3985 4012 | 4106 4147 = -1.4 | 27.1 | 25.8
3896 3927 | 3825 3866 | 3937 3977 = -4.4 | 25.8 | 24.9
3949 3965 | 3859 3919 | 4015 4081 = 1.6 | 27.8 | 28.3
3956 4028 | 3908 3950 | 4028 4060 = 6.4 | 27.9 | 28.4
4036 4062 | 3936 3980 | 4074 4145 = -3.2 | 24.6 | 26.9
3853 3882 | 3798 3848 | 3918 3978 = -4.1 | 24.6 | 25.5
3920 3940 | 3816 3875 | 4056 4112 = 0.3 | 26.5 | 27.7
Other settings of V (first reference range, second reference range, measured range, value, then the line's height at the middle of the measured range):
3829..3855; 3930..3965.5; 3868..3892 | -1.95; 24.7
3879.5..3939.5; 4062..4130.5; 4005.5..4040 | -0.48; 27.2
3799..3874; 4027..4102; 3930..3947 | 0.87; 27.1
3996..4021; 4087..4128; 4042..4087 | -2.08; 27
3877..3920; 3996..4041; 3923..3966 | 2.75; 27.5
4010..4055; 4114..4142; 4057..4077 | -0.99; 27.5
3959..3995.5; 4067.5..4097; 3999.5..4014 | -1.58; 24.9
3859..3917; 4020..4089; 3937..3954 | 0.57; 27.8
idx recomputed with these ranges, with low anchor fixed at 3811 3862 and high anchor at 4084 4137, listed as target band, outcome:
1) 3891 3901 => 1.2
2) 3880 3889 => -0.2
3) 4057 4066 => -0.8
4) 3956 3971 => 1.3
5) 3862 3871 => -1.4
